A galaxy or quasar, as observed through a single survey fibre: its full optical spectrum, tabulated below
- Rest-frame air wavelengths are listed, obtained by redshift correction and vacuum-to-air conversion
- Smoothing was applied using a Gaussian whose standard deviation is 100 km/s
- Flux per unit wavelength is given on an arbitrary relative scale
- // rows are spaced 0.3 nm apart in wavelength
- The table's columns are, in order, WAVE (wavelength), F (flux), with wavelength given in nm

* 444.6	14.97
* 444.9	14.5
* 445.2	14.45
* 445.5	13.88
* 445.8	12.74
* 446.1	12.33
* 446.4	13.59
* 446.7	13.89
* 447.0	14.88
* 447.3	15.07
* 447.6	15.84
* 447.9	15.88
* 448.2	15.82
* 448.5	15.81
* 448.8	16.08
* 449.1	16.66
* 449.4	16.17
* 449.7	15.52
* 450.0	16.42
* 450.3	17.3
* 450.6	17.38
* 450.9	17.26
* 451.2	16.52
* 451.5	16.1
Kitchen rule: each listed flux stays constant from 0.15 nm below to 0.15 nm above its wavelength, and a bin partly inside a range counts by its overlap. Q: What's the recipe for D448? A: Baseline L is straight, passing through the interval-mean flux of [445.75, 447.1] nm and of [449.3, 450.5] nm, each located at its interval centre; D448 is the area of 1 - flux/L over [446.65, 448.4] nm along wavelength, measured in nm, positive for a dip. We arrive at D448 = -0.11 nm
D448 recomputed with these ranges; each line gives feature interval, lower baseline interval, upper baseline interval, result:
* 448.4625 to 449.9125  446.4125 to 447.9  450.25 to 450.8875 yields 0.02 nm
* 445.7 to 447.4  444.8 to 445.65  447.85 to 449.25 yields 0.14 nm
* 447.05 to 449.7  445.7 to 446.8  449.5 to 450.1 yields -0.19 nm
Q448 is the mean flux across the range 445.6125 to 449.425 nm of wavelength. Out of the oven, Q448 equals 14.9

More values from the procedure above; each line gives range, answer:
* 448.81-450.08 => 16.2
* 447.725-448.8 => 15.9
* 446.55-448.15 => 15.2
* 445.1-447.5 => 13.9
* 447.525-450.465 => 16.2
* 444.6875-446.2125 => 13.7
